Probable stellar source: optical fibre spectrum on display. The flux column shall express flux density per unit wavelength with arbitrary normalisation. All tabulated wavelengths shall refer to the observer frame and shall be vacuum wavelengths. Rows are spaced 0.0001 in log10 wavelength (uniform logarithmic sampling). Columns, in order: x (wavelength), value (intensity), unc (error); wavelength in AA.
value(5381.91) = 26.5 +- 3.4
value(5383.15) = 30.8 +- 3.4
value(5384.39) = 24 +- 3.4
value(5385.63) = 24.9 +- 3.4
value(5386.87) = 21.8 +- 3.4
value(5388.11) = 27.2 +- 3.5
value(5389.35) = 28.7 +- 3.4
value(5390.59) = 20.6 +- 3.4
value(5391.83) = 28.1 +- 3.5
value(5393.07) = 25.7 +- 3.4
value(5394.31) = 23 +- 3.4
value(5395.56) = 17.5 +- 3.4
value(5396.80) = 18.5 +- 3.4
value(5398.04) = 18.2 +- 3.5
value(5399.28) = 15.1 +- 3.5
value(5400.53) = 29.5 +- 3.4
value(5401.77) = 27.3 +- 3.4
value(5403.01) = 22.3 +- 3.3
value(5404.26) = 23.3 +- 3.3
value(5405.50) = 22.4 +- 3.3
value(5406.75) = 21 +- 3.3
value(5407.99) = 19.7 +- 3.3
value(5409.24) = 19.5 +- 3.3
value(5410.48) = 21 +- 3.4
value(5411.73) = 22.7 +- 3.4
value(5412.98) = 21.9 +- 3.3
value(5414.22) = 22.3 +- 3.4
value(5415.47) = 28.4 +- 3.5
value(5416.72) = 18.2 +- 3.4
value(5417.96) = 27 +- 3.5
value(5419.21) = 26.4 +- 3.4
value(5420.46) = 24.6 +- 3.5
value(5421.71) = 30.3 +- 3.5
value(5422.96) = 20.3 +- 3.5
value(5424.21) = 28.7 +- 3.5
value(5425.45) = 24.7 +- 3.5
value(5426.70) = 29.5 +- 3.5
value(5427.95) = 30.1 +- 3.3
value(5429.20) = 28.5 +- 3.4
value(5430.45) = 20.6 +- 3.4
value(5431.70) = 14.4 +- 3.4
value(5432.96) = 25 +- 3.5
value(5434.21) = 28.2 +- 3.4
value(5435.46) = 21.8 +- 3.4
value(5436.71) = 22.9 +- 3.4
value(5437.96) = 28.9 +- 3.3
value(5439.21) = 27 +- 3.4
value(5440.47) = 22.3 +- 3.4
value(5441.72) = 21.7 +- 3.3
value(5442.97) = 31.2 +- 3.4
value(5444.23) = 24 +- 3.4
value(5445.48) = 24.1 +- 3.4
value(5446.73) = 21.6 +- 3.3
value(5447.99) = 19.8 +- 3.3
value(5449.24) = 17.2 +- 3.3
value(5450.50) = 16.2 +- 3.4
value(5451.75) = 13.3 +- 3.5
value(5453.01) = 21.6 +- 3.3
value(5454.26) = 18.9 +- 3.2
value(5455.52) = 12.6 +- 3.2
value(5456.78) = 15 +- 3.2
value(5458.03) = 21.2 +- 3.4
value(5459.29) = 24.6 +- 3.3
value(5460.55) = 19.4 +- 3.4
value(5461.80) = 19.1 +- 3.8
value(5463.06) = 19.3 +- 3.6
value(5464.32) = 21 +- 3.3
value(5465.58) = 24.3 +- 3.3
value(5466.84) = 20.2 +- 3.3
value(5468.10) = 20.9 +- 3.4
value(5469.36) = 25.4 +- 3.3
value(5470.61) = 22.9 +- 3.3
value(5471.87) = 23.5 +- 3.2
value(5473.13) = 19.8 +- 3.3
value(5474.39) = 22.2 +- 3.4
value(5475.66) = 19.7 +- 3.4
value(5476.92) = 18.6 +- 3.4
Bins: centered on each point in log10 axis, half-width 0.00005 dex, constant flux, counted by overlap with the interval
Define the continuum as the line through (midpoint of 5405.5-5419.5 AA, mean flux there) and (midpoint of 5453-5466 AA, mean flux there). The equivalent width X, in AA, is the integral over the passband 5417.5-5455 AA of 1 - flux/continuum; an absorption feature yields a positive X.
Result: -4.6 AA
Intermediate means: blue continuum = 22.5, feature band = 23.6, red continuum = 19.6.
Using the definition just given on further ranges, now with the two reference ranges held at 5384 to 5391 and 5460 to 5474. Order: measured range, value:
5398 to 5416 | 1.1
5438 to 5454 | 0.3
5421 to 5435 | -1.4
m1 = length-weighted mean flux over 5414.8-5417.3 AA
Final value 23.3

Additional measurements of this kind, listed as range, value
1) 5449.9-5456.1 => 16.6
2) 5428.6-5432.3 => 21.2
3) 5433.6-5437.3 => 24.3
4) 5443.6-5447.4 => 23.2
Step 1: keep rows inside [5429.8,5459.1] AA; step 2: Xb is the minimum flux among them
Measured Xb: 12.6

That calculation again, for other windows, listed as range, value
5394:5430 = 15.1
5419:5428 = 20.3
